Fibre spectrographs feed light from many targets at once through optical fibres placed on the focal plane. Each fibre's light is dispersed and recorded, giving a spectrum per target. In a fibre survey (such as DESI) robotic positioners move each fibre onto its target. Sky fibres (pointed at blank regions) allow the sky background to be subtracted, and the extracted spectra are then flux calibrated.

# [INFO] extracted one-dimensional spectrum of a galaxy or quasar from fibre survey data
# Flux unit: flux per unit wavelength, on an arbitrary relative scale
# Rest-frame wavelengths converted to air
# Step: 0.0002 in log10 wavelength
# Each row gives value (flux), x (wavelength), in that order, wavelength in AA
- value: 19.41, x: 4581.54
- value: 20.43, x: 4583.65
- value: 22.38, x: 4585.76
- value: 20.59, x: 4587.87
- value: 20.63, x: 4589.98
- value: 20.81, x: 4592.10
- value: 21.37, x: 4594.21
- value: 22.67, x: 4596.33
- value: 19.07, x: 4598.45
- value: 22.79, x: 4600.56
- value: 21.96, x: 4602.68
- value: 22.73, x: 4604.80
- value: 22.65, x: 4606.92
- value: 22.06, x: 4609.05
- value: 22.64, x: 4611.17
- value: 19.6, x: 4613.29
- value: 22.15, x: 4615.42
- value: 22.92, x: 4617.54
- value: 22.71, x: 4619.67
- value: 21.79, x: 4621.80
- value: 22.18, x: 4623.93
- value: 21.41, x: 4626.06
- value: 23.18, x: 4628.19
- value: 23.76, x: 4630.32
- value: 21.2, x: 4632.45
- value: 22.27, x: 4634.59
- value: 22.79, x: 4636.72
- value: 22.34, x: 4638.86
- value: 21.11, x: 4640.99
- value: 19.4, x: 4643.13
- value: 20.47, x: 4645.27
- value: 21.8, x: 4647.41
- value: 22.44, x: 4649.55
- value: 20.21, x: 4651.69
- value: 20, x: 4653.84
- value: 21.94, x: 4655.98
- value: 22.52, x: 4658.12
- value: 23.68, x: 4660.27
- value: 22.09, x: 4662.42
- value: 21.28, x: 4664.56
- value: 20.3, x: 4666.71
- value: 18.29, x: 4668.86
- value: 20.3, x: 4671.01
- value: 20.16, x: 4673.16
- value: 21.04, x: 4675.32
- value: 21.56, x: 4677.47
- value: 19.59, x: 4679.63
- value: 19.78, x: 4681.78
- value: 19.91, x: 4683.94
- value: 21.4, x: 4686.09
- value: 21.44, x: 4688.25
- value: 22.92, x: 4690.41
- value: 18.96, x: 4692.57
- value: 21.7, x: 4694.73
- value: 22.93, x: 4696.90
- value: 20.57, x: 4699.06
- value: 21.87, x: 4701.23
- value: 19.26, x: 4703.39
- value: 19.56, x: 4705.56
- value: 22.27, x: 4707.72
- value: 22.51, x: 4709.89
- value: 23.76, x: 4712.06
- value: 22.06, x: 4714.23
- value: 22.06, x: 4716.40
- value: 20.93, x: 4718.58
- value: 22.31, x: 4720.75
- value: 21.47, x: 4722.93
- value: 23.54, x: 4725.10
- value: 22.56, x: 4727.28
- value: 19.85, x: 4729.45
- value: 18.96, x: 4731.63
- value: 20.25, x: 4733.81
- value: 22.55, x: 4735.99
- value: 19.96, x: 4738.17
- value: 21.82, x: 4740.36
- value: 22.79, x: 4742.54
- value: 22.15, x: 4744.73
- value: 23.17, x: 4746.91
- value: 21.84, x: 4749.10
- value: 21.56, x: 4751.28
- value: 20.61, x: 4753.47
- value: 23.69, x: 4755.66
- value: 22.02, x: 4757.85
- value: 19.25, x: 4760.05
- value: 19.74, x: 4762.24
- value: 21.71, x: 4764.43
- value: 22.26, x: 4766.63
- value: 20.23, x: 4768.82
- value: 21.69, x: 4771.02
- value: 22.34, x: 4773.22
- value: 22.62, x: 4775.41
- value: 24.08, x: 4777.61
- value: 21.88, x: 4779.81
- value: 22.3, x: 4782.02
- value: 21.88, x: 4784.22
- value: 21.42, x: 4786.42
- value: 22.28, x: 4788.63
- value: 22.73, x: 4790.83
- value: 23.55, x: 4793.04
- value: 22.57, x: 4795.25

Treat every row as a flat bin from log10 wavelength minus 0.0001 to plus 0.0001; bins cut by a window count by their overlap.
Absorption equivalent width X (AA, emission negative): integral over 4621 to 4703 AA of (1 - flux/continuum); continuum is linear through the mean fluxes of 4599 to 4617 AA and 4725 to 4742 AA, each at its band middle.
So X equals 1.2 AA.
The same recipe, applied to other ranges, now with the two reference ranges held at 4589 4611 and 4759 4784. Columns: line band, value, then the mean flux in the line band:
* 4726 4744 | 0.44 AA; 21.1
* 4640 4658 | 0.58 AA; 21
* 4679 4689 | 0.58 AA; 20.4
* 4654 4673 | 0.45 AA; 21.2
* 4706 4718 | -0.35 AA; 22.3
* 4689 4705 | 0.41 AA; 21.1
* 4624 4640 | -0.51 AA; 22.4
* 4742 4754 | -0.21 AA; 22.1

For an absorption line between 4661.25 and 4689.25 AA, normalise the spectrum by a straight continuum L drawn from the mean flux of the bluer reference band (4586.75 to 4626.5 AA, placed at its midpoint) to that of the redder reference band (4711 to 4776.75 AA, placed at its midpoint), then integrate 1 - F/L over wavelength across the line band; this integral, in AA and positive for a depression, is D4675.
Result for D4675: 1.5 AA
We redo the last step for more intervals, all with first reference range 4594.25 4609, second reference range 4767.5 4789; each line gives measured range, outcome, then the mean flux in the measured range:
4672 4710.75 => 1.8 AA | 21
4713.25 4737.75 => 0.6 AA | 21.5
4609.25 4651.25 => 0.1 AA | 21.9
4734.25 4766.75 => 0.6 AA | 21.6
